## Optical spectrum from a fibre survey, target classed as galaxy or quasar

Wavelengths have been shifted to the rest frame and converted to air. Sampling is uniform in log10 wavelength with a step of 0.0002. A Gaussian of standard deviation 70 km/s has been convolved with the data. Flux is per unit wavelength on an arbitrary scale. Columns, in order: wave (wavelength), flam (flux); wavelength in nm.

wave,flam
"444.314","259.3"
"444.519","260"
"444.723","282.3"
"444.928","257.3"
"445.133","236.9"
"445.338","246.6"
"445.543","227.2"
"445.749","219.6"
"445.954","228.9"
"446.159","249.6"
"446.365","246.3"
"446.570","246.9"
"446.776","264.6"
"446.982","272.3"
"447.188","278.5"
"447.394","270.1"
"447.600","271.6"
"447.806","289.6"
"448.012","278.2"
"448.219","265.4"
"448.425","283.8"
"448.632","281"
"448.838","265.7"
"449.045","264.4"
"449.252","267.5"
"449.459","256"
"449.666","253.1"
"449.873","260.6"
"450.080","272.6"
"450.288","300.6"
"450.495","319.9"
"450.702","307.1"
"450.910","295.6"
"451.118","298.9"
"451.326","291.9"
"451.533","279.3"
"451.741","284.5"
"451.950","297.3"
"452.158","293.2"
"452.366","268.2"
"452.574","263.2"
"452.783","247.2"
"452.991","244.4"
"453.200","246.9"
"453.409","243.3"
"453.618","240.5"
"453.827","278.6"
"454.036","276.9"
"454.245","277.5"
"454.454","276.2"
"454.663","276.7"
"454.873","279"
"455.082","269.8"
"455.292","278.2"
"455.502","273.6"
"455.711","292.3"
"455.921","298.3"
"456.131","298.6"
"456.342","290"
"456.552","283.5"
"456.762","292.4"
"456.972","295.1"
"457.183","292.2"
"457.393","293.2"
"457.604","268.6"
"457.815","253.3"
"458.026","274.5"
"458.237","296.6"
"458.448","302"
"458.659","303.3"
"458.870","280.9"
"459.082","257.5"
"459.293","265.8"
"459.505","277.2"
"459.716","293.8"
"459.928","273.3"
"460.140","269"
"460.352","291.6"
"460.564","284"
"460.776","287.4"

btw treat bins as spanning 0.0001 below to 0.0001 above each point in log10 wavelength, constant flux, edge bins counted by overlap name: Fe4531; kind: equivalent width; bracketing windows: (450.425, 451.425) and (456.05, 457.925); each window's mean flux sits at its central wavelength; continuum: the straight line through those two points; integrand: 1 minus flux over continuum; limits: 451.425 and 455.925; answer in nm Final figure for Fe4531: 0.35 nm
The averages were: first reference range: 302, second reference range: 285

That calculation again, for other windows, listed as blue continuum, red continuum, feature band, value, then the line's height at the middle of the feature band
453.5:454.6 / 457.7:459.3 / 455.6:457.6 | -0.115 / 276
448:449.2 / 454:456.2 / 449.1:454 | 0.039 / 277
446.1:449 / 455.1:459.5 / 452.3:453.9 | 0.140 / 278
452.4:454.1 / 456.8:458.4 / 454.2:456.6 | -0.125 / 269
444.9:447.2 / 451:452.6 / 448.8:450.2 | 0.035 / 270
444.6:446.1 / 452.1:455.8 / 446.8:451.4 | -0.453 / 254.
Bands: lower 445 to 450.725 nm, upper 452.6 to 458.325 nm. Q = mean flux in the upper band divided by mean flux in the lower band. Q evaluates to 1.04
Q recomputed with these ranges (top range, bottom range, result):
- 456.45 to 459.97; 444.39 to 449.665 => 1.09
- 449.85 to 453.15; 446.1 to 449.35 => 1.05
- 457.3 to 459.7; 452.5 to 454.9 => 1.07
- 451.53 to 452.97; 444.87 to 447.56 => 1.10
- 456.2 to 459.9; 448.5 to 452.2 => 1.00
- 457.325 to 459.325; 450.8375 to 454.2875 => 1.03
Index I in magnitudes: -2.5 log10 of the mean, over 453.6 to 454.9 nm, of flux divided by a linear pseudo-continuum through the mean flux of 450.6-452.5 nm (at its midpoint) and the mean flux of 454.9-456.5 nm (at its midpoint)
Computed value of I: 0.05 mag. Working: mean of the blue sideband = 290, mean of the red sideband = 285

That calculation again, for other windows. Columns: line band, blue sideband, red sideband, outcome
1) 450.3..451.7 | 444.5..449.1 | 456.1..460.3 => -0.11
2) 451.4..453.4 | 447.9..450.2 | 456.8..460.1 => 0.02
